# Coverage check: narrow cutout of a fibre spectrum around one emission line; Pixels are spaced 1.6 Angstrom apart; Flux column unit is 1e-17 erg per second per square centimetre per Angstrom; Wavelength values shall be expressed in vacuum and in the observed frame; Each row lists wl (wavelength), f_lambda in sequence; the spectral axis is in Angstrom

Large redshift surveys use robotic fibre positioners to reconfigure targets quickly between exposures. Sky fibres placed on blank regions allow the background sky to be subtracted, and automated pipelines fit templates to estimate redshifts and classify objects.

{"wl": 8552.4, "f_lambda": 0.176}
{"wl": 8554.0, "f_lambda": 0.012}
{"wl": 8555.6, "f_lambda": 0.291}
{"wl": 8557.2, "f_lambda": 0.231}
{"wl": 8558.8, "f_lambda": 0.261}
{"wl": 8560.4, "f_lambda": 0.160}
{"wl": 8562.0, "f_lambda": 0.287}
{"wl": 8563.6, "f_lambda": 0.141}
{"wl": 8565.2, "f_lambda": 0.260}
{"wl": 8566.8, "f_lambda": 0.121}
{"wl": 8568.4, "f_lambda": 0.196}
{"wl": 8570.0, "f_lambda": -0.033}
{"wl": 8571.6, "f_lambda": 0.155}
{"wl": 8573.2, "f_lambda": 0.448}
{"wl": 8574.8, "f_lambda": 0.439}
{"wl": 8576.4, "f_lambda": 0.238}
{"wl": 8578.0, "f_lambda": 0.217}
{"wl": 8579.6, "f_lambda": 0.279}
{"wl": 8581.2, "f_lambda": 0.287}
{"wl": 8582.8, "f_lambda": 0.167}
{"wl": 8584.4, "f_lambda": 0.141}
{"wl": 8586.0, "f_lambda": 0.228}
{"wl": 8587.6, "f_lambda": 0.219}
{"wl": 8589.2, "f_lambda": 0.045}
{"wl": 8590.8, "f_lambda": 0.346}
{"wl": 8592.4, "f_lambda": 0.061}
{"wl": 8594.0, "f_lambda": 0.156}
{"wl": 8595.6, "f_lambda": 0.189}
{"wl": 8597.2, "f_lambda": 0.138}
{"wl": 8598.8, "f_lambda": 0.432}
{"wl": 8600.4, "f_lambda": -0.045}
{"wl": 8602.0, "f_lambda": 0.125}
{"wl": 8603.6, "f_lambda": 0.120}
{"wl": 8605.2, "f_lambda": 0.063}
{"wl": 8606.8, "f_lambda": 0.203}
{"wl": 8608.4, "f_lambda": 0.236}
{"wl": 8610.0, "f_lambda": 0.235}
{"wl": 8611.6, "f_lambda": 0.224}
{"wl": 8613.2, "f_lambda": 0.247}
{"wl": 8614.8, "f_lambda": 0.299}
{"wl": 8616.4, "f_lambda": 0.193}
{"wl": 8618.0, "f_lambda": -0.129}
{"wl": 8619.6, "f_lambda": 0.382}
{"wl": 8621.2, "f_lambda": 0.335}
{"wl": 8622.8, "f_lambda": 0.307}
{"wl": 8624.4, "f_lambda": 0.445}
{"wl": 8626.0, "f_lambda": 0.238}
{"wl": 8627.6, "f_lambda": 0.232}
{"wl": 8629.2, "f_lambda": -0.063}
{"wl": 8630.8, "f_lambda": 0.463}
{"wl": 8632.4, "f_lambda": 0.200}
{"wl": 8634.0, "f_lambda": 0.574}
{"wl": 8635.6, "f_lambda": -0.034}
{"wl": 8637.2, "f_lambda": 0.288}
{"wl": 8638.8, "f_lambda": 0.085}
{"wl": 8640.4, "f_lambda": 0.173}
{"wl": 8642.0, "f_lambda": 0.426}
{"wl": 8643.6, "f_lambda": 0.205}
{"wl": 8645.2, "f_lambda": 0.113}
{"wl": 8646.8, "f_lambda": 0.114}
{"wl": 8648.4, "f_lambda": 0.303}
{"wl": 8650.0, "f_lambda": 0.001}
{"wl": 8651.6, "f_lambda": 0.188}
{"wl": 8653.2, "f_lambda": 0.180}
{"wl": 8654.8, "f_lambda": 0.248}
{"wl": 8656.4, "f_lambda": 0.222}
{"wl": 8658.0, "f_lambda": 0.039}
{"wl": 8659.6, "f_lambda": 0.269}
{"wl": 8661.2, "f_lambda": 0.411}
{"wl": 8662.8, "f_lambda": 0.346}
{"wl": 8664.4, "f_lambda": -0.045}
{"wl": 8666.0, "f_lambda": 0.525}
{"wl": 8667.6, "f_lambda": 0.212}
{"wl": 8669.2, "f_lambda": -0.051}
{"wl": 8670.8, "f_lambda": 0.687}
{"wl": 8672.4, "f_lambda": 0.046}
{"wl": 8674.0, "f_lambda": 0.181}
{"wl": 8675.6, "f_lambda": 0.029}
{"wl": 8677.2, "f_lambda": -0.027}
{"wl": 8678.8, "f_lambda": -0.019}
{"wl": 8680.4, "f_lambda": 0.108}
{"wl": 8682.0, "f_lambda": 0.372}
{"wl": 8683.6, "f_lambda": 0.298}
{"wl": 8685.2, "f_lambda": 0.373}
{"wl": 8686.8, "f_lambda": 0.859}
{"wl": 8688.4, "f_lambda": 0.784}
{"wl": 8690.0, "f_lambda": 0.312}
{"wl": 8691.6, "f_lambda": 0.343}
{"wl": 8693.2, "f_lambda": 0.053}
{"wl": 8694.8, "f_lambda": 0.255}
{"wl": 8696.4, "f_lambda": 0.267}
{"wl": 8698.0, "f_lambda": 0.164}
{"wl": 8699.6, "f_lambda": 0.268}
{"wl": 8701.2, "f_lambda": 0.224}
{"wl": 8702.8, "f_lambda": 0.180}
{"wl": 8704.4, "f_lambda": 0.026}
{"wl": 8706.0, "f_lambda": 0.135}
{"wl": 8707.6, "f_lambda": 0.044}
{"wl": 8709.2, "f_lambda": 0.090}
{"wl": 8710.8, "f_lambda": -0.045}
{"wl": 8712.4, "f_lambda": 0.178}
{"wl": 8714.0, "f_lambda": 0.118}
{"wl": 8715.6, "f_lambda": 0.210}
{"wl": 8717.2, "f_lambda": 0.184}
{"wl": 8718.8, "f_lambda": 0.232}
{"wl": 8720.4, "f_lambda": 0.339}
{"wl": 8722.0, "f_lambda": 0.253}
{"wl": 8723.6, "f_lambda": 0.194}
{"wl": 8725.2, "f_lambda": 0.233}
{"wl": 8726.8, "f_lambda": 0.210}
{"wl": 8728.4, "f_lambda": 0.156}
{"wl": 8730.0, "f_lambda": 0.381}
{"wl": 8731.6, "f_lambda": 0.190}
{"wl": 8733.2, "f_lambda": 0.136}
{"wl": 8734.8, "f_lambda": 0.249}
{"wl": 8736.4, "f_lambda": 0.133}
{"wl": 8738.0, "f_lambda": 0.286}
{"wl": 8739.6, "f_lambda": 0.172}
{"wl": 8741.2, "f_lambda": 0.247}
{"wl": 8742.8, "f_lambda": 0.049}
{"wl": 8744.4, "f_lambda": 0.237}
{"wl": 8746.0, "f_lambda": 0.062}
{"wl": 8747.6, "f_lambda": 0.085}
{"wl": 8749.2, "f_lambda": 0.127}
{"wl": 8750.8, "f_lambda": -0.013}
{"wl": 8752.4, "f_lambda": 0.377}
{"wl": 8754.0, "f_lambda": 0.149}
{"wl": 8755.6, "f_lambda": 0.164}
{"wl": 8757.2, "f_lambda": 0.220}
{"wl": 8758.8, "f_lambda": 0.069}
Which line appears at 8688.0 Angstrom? H-gamma 4340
